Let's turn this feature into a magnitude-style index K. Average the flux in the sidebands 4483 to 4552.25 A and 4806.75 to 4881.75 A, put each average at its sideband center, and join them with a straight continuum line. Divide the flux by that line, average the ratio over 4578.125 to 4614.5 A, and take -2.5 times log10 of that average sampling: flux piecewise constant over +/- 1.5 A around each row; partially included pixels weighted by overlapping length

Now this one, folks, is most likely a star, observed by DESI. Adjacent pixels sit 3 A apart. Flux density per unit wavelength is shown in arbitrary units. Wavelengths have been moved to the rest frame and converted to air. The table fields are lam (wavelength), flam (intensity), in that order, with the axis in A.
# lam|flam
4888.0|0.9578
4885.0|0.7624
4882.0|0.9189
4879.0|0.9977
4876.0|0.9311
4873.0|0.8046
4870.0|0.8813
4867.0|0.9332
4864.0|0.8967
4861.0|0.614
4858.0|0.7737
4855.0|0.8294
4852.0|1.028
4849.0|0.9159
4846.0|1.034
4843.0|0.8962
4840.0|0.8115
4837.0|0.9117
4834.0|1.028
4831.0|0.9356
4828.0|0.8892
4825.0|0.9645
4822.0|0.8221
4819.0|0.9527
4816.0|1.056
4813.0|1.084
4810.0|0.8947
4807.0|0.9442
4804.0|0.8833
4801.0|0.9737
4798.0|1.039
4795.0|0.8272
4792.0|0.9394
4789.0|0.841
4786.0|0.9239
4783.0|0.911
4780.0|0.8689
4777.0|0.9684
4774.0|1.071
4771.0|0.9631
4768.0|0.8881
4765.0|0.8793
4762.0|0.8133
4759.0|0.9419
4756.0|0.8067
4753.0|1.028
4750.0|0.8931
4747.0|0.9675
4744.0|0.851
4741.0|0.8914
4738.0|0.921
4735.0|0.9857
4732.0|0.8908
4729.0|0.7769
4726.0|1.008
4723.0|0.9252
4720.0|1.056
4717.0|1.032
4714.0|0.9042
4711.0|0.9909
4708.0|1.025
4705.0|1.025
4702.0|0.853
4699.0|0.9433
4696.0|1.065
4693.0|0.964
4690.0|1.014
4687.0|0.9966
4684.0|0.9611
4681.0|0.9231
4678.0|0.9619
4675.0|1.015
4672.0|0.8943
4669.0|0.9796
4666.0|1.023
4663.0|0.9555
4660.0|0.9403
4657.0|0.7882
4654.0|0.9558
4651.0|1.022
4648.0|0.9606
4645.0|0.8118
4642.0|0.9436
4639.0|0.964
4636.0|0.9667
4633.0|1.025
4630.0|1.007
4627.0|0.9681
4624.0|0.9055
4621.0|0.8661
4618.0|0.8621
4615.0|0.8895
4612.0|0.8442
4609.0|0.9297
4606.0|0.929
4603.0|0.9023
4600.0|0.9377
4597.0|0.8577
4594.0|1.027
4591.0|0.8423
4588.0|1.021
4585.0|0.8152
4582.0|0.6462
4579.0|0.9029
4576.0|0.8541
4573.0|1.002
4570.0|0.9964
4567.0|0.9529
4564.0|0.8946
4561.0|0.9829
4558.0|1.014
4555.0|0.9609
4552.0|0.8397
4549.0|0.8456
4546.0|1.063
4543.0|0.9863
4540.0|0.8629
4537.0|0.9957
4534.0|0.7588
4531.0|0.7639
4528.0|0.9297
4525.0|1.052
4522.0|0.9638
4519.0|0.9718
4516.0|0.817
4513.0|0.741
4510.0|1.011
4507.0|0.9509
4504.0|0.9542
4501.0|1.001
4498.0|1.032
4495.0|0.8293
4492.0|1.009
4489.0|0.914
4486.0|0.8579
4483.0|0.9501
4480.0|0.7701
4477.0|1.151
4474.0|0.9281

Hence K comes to 0.038 mag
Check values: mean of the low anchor 0.922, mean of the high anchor 0.913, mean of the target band 0.888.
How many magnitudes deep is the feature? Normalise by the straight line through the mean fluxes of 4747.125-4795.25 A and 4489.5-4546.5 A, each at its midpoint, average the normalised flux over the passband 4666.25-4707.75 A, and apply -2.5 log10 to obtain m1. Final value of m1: -0.06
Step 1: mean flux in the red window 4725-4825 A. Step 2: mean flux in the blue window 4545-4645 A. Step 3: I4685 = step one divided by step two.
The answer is 1.00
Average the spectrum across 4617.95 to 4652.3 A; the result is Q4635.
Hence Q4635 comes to 0.945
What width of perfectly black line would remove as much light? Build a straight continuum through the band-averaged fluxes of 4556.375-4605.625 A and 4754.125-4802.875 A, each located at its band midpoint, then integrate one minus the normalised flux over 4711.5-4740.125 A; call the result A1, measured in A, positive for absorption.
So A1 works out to -0.9 A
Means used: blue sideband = 0.916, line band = 0.945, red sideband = 0.917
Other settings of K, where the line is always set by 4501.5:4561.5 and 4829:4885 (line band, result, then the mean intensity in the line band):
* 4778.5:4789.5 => 0.012 mag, 0.89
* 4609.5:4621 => 0.054 mag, 0.871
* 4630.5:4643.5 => -0.073 mag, 0.977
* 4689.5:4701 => -0.092 mag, 0.989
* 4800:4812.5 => -0.044 mag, 0.935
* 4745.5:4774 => -0.018 mag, 0.918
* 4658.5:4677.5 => -0.066 mag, 0.968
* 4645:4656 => -0.041 mag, 0.948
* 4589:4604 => 0.000 mag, 0.917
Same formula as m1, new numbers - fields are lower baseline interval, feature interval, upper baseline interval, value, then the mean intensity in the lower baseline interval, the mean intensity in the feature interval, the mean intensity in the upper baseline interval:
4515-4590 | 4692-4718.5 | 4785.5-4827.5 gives -0.06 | 0.916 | 0.978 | 0.938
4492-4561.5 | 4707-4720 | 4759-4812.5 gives -0.08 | 0.928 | 0.994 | 0.923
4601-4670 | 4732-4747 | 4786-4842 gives 0.02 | 0.932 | 0.916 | 0.933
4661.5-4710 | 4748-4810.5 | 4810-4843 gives 0.04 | 0.975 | 0.92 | 0.941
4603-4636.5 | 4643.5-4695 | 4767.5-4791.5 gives -0.03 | 0.924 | 0.952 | 0.932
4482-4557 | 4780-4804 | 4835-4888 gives -0.03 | 0.923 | 0.916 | 0.882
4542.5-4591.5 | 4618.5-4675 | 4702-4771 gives -0.02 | 0.919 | 0.944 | 0.931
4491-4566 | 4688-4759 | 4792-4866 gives -0.03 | 0.929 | 0.949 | 0.917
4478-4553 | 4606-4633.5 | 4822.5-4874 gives -0.01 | 0.917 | 0.919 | 0.891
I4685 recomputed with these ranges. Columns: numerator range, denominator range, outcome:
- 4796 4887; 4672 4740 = 0.95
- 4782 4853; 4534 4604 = 1.02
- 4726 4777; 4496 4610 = 0.99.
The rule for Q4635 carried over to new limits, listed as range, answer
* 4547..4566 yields 0.927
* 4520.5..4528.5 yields 0.988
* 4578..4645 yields 0.909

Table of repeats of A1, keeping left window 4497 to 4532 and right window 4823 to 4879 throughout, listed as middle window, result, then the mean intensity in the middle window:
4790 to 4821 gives -1.9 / 0.955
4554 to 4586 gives 0.5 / 0.912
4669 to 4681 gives -0.5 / 0.956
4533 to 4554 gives 0.4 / 0.912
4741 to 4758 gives 0.0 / 0.909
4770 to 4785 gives -0.9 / 0.955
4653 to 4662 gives 0.2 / 0.895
